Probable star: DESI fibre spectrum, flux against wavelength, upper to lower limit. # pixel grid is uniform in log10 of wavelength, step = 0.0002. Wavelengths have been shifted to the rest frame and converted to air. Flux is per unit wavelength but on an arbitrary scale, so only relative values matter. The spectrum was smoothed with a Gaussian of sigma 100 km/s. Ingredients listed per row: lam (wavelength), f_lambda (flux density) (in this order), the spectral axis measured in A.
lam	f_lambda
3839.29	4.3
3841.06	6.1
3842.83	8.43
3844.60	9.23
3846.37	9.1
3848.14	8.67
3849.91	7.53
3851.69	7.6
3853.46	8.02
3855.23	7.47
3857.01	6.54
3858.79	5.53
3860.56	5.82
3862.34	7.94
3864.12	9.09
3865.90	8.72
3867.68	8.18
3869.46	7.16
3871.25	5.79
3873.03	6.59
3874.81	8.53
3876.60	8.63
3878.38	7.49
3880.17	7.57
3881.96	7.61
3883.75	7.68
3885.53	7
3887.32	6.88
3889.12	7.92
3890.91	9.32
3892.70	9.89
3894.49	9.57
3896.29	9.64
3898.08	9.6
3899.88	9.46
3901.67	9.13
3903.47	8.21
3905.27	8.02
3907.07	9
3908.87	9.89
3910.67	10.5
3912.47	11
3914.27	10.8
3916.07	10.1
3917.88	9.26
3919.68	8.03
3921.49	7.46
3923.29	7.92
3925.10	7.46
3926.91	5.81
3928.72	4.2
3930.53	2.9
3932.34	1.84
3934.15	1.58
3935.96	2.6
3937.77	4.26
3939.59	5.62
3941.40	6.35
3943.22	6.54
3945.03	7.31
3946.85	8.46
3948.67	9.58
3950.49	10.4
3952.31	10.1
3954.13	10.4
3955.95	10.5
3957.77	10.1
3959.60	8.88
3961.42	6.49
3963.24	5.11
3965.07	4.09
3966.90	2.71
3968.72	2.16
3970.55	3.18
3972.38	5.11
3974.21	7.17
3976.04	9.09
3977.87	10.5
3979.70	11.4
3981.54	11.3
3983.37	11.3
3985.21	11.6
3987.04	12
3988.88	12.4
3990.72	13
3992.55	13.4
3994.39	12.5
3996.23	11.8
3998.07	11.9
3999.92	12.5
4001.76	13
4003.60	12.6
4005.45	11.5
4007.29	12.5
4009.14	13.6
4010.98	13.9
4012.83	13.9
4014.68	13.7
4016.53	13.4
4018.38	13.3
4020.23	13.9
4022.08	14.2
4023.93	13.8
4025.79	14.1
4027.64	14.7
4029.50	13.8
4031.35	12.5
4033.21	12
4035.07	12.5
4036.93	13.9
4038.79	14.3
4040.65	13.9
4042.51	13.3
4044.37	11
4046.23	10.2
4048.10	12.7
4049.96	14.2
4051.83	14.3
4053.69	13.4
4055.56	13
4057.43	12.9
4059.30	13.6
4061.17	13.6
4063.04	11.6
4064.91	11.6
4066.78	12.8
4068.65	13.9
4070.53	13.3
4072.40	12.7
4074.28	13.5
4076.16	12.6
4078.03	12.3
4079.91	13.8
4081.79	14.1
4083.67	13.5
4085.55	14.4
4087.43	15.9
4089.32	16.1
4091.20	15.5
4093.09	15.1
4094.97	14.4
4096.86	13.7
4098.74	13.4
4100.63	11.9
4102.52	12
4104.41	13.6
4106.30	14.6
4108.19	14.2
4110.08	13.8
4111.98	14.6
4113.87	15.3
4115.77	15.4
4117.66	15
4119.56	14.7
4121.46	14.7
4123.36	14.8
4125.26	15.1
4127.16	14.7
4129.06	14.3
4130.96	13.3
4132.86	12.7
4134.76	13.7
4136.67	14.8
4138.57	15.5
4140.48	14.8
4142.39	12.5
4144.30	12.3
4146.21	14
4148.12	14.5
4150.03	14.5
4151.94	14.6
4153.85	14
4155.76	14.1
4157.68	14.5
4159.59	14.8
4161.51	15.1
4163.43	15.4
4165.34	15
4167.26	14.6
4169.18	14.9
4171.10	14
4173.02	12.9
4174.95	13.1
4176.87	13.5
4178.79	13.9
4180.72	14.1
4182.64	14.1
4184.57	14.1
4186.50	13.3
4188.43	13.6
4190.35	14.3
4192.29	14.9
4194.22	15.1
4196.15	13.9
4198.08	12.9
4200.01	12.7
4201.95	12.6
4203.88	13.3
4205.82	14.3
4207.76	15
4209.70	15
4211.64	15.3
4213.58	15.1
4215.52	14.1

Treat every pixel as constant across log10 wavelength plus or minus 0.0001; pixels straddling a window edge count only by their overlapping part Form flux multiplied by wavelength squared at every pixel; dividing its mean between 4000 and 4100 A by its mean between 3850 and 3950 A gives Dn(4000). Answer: 1.92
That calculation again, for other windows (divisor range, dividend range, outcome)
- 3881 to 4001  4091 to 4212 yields 1.88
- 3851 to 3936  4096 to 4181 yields 2.08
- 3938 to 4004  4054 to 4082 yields 1.49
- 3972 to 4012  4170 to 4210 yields 1.31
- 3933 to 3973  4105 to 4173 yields 2.46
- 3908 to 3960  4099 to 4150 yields 2.05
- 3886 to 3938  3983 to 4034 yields 1.77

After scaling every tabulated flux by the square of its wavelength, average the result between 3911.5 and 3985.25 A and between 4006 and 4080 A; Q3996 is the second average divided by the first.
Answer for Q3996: 1.9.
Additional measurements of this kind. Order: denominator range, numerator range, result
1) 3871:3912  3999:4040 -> 1.67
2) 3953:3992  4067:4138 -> 1.75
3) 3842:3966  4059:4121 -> 1.97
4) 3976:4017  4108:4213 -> 1.25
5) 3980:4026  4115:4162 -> 1.20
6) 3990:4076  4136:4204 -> 1.15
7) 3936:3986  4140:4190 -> 2.03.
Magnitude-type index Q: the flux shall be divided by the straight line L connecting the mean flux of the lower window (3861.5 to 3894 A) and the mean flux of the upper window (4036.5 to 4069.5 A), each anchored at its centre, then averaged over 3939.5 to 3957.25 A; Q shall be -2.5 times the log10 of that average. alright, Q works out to 0.150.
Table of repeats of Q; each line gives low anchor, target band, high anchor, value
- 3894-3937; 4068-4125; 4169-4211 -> -0.20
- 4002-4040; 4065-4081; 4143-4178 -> 0.05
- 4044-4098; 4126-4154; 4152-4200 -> -0.01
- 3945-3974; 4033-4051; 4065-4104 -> -0.12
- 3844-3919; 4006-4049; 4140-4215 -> -0.18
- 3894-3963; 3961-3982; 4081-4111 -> 0.43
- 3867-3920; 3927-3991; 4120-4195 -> 0.34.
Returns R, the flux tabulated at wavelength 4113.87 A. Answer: 15.3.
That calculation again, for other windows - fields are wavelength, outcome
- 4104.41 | 13.6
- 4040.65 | 13.9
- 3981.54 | 11.3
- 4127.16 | 14.7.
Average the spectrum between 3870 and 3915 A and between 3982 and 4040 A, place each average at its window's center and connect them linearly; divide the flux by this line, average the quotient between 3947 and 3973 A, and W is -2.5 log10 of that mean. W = 0.473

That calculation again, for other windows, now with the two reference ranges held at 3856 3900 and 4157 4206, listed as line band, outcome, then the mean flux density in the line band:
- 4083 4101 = -0.18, 14.5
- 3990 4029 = -0.24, 13.2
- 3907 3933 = 0.12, 7.76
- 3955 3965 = 0.21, 7.88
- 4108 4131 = -0.15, 14.7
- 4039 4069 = -0.13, 12.9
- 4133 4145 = -0.06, 13.9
